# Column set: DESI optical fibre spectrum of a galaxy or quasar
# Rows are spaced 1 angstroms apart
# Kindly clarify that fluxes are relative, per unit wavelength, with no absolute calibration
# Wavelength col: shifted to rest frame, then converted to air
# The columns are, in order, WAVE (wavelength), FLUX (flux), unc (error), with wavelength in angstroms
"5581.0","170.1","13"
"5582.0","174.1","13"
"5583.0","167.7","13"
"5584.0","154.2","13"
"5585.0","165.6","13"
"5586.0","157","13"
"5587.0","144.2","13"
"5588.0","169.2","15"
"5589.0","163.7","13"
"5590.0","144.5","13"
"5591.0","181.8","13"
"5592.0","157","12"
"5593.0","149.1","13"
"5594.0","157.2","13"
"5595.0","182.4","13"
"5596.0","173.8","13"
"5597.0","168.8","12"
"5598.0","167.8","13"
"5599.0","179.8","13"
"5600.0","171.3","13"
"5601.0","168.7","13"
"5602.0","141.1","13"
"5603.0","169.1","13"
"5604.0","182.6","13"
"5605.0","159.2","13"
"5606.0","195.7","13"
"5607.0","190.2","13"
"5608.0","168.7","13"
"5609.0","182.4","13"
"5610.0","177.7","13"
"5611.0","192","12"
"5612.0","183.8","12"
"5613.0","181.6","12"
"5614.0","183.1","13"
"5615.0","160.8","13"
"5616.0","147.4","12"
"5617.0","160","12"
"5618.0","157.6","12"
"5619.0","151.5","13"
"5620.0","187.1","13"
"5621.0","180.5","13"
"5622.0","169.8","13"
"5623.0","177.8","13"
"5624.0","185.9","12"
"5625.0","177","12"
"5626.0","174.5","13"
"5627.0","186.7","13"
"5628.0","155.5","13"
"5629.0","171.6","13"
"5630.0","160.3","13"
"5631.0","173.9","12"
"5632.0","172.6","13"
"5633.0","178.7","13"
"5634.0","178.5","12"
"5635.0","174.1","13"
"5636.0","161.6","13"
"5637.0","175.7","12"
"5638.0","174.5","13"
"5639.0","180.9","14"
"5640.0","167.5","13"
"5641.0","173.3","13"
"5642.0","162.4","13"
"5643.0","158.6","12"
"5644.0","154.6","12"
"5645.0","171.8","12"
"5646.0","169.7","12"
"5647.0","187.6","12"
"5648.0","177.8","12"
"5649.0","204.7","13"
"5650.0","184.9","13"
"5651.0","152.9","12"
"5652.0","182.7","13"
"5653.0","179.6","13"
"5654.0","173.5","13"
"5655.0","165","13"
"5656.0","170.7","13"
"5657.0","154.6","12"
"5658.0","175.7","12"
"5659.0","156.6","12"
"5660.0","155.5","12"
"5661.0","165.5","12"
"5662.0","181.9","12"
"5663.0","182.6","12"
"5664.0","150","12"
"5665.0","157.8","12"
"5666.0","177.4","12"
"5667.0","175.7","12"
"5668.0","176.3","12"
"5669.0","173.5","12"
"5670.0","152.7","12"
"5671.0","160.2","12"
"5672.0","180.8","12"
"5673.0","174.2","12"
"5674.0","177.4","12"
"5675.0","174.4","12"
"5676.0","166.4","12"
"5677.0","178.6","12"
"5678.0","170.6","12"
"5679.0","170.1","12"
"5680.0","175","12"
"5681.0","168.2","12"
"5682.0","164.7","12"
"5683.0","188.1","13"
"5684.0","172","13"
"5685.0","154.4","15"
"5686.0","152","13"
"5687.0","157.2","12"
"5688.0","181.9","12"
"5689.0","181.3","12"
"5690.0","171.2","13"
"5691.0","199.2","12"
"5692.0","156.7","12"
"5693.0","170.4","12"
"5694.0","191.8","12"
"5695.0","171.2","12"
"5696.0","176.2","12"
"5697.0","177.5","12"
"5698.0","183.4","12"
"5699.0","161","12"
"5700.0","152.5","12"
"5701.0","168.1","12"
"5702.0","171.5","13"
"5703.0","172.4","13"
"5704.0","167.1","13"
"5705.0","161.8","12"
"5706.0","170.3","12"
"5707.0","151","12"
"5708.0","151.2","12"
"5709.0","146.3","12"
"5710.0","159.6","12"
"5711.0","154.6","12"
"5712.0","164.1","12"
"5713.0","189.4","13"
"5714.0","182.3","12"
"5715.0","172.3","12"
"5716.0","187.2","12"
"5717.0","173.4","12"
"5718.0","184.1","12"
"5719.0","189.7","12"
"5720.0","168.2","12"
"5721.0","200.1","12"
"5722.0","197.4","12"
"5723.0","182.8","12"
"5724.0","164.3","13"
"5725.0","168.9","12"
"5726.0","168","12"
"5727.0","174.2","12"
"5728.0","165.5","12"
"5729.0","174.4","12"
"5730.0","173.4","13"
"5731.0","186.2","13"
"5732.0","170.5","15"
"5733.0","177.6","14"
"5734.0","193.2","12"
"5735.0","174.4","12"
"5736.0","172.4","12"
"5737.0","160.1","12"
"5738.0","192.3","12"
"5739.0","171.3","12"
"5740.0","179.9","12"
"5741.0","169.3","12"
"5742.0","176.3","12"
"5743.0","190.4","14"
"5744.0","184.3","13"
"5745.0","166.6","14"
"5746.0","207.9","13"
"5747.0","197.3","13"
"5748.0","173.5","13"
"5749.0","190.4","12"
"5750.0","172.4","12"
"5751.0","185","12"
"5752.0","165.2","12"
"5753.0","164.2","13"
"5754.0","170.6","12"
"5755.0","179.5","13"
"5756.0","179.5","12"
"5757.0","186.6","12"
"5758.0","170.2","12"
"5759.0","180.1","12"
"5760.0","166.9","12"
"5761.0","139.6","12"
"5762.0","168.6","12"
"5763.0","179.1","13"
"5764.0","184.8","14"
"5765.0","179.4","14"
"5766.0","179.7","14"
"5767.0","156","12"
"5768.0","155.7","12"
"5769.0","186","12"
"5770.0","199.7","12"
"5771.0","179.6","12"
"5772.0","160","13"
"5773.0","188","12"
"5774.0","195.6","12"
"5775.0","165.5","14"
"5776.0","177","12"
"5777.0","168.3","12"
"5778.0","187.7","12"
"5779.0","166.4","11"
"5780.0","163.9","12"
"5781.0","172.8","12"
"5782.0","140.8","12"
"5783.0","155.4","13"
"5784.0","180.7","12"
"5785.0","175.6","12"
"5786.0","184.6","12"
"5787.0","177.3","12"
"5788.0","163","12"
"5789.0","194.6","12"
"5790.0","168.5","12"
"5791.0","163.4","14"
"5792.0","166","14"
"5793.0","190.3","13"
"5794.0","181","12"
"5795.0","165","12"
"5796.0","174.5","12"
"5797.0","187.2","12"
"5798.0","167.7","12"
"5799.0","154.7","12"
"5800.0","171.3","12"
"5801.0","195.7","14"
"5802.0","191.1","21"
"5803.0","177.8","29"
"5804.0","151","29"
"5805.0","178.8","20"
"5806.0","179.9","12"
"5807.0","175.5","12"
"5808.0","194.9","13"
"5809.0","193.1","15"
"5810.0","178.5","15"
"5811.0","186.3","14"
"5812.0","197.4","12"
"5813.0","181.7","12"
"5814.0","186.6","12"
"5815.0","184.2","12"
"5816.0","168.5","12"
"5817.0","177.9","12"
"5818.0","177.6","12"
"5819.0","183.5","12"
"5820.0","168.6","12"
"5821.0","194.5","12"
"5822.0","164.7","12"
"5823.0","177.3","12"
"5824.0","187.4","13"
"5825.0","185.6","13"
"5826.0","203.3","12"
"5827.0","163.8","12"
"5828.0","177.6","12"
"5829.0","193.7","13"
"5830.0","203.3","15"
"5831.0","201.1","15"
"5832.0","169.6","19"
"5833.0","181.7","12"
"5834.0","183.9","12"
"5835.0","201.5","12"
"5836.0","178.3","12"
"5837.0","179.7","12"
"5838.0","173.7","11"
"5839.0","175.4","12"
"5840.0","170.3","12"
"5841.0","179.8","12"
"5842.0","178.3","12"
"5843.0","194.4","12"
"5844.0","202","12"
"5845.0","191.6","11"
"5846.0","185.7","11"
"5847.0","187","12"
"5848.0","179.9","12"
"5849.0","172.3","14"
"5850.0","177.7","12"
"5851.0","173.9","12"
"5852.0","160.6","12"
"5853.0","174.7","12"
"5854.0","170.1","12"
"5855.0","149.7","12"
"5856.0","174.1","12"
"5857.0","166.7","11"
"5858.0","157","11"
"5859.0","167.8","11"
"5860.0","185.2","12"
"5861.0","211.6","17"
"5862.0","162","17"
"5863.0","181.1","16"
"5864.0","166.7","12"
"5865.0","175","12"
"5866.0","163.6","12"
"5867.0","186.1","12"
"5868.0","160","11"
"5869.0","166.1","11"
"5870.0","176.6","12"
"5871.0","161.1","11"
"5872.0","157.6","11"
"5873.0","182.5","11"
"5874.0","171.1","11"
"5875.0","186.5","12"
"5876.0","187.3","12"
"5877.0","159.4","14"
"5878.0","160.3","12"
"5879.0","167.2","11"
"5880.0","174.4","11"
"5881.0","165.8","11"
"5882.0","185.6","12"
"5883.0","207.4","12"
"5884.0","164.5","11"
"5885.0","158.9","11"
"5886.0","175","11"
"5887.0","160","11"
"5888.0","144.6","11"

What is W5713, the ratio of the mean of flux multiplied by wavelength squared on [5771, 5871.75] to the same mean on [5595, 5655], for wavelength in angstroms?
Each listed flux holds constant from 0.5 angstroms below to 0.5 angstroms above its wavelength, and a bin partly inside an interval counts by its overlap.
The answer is 1.1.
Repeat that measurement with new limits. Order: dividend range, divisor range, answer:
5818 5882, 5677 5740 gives 1.08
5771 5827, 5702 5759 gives 1.03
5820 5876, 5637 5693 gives 1.11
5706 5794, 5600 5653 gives 1.05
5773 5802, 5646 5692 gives 1.06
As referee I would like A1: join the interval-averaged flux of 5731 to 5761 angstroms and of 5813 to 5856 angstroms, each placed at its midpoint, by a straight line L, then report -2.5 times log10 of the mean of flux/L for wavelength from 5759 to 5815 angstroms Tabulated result 0.02 mag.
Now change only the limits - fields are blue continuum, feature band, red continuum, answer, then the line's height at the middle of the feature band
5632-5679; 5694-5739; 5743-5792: 0.00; 173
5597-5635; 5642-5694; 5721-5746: 0.03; 175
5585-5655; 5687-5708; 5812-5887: 0.01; 173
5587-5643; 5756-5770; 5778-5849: 0.03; 177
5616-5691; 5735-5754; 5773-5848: -0.02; 176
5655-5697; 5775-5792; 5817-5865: 0.03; 176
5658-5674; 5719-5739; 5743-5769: -0.02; 174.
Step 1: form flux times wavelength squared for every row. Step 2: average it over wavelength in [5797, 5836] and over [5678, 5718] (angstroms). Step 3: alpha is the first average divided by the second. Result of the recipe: 1.1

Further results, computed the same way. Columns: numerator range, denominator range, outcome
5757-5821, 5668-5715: 1.07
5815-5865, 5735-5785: 1.05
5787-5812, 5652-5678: 1.10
